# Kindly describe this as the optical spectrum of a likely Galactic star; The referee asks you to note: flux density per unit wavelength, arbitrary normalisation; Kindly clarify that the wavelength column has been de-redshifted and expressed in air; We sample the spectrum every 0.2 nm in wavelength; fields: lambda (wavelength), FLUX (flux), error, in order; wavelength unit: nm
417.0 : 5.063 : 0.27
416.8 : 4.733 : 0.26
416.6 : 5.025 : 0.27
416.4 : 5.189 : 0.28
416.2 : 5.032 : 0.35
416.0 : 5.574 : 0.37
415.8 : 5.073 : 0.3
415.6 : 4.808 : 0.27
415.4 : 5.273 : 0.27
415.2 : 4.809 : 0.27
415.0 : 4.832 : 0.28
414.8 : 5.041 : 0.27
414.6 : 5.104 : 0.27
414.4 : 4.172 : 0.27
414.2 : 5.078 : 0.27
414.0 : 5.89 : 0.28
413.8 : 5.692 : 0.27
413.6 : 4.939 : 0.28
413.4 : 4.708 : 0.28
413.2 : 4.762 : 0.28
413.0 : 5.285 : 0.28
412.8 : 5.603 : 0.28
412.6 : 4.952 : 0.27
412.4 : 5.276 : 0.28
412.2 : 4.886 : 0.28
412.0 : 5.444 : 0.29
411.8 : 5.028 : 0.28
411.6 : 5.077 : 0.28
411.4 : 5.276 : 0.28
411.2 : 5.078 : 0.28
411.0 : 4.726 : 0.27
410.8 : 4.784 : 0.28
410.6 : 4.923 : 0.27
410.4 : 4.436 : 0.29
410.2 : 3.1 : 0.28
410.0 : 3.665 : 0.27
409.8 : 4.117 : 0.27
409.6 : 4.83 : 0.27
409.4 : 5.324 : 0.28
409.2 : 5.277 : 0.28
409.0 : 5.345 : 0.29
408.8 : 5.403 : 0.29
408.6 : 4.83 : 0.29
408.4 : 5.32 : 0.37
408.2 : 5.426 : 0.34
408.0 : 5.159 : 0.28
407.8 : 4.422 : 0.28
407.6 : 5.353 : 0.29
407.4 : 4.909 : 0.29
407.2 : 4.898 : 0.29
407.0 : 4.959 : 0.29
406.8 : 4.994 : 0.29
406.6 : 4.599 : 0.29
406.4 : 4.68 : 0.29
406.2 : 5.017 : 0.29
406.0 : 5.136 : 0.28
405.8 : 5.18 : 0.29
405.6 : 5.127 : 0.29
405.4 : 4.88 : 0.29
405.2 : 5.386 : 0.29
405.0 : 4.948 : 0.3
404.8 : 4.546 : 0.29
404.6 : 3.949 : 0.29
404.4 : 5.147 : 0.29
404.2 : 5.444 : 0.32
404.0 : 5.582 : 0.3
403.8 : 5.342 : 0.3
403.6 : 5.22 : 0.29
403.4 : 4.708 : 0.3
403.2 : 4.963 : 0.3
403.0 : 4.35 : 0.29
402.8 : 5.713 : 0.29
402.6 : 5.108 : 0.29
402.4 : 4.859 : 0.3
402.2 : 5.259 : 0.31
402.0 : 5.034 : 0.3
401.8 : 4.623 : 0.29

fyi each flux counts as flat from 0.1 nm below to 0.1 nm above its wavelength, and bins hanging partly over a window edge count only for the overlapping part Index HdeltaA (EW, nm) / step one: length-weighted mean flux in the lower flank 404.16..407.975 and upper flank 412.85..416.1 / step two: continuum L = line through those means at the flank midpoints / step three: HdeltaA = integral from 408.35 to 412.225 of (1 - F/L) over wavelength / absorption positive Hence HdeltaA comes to 0.12 nm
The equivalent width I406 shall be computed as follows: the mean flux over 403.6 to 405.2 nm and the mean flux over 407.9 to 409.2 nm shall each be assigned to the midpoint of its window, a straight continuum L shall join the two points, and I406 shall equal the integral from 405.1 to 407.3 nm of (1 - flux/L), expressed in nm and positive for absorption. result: 0.06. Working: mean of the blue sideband 5.03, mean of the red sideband 5.25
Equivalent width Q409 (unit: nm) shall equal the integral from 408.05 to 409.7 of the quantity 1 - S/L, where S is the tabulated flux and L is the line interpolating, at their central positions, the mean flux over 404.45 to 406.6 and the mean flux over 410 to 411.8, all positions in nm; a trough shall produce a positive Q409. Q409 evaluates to -0.17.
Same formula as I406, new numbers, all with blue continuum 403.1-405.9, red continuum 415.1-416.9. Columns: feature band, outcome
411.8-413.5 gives -0.02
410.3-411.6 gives 0.04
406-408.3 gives 0.04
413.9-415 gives 0.00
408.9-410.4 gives 0.16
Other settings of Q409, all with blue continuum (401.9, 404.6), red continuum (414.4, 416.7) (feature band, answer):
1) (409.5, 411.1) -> 0.23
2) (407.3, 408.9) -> -0.01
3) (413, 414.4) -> -0.02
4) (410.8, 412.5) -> -0.01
